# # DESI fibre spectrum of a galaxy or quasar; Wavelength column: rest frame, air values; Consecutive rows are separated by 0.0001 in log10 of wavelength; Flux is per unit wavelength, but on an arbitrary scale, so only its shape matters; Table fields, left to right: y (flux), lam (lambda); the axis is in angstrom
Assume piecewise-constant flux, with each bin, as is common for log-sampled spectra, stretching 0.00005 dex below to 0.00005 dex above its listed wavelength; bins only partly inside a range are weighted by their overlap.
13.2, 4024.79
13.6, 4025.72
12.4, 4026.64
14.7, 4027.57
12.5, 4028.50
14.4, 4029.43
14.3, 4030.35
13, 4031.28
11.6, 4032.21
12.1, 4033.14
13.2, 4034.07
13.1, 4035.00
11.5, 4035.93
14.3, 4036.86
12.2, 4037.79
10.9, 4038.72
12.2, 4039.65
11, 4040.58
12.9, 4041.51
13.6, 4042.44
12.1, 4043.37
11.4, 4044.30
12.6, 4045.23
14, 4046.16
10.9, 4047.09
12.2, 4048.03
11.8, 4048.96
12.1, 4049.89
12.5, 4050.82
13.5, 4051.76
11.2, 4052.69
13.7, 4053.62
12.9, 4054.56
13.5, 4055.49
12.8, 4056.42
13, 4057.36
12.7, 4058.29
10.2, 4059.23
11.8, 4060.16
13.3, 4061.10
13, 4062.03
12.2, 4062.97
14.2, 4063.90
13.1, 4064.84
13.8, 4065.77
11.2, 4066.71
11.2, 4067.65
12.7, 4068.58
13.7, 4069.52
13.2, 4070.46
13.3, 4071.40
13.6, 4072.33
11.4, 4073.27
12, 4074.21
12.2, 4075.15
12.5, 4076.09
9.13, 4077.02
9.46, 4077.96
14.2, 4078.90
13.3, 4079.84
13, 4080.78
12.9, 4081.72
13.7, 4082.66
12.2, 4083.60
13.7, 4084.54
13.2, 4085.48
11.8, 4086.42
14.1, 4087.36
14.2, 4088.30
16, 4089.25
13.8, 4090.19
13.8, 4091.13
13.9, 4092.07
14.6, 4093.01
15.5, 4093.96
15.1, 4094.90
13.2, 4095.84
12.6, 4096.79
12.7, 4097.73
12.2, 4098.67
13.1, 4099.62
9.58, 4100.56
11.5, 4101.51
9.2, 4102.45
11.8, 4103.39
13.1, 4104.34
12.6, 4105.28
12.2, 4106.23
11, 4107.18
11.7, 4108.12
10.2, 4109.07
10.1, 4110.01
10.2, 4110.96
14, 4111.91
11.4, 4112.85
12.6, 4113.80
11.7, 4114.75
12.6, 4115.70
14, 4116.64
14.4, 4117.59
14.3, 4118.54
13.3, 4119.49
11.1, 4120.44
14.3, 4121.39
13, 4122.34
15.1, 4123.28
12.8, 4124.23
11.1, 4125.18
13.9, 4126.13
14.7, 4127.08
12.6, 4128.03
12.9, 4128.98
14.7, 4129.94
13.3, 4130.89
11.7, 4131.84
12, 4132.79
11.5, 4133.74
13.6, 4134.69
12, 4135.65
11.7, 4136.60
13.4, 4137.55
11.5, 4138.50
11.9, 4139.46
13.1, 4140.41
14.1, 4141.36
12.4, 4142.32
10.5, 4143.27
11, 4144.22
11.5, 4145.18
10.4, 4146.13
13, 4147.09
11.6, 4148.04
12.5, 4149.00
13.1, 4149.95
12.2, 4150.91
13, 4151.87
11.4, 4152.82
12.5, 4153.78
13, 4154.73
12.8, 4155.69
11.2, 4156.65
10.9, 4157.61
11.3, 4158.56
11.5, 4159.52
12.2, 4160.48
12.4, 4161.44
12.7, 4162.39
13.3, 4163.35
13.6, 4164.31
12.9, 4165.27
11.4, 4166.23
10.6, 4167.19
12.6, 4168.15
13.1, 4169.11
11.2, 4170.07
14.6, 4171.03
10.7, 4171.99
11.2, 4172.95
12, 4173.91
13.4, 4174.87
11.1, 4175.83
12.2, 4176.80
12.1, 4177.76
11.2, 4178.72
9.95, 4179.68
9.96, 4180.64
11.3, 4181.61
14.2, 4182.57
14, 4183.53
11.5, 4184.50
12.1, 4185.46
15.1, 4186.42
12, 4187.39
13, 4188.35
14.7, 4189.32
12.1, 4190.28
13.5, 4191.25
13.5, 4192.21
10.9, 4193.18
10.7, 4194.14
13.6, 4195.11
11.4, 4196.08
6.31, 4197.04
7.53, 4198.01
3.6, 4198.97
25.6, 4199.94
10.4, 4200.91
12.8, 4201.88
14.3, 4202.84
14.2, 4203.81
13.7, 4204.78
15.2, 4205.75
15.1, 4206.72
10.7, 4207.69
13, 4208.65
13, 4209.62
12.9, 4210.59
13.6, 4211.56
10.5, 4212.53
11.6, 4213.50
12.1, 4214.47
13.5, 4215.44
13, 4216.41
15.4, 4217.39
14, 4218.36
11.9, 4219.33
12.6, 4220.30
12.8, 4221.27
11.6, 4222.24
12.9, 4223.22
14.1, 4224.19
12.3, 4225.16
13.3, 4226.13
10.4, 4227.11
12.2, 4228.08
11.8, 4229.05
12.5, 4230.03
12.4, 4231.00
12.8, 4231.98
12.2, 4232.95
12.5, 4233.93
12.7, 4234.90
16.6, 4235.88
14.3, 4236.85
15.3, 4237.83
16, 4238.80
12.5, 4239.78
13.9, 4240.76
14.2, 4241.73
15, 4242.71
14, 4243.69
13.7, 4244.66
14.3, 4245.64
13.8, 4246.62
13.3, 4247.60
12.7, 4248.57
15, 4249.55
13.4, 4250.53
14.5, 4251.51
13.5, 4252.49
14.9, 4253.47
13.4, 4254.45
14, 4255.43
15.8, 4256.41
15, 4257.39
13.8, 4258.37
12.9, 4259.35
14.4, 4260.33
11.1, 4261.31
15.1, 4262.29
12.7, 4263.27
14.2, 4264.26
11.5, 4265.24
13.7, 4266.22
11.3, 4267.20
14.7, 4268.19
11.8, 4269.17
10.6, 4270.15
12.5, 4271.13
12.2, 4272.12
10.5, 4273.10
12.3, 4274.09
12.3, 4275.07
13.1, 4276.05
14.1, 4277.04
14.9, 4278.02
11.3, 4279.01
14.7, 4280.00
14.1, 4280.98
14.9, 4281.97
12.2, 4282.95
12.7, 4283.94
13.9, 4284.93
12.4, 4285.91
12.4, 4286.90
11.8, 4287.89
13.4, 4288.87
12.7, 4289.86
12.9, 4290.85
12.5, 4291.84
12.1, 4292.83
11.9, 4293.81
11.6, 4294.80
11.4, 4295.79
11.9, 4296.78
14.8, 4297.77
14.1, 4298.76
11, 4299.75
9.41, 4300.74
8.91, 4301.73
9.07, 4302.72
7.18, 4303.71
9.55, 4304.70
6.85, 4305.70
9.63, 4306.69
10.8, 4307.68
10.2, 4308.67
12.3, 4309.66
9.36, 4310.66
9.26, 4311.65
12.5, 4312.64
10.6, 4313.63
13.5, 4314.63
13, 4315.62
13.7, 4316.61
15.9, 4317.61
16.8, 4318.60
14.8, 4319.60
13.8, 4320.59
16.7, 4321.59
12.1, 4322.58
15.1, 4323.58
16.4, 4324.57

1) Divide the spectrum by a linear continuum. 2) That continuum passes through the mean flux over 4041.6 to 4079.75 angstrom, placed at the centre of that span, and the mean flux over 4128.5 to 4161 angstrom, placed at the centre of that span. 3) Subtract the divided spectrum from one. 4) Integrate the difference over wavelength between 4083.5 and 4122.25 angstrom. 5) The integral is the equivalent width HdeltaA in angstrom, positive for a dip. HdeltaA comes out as -1.3 angstrom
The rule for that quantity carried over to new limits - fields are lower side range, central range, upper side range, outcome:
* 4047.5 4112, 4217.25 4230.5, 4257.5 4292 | 0.22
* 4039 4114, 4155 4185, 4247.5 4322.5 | 1.28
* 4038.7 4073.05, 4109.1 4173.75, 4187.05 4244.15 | 1.63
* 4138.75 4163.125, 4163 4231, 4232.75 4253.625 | 3.16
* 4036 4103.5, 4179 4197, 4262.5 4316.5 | 0.06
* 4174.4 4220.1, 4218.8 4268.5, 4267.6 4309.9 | -4.99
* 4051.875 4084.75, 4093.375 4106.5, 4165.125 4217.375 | 0.05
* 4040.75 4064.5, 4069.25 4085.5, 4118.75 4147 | 0.01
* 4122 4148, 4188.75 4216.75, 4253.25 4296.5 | 0.53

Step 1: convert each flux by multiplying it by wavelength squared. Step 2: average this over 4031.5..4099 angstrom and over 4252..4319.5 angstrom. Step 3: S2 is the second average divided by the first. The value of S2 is 1.08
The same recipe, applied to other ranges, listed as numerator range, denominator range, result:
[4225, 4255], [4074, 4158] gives 1.14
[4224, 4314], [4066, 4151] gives 1.08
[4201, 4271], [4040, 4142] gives 1.13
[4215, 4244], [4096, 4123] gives 1.15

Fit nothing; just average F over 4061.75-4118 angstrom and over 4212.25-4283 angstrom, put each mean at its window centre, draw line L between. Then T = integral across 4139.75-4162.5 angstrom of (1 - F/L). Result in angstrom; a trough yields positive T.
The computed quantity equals 1.4 angstrom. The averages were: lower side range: 12.6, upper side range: 13.3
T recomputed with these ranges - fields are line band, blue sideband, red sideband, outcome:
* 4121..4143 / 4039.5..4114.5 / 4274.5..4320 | -0.8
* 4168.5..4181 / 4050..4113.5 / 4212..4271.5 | 1.2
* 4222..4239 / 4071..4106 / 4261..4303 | -0.7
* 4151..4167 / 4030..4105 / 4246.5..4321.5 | 0.5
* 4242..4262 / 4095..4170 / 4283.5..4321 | -3.2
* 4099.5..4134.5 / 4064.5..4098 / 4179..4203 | 0.9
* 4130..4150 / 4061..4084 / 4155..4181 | -0.1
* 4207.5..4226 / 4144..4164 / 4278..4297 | -0.5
